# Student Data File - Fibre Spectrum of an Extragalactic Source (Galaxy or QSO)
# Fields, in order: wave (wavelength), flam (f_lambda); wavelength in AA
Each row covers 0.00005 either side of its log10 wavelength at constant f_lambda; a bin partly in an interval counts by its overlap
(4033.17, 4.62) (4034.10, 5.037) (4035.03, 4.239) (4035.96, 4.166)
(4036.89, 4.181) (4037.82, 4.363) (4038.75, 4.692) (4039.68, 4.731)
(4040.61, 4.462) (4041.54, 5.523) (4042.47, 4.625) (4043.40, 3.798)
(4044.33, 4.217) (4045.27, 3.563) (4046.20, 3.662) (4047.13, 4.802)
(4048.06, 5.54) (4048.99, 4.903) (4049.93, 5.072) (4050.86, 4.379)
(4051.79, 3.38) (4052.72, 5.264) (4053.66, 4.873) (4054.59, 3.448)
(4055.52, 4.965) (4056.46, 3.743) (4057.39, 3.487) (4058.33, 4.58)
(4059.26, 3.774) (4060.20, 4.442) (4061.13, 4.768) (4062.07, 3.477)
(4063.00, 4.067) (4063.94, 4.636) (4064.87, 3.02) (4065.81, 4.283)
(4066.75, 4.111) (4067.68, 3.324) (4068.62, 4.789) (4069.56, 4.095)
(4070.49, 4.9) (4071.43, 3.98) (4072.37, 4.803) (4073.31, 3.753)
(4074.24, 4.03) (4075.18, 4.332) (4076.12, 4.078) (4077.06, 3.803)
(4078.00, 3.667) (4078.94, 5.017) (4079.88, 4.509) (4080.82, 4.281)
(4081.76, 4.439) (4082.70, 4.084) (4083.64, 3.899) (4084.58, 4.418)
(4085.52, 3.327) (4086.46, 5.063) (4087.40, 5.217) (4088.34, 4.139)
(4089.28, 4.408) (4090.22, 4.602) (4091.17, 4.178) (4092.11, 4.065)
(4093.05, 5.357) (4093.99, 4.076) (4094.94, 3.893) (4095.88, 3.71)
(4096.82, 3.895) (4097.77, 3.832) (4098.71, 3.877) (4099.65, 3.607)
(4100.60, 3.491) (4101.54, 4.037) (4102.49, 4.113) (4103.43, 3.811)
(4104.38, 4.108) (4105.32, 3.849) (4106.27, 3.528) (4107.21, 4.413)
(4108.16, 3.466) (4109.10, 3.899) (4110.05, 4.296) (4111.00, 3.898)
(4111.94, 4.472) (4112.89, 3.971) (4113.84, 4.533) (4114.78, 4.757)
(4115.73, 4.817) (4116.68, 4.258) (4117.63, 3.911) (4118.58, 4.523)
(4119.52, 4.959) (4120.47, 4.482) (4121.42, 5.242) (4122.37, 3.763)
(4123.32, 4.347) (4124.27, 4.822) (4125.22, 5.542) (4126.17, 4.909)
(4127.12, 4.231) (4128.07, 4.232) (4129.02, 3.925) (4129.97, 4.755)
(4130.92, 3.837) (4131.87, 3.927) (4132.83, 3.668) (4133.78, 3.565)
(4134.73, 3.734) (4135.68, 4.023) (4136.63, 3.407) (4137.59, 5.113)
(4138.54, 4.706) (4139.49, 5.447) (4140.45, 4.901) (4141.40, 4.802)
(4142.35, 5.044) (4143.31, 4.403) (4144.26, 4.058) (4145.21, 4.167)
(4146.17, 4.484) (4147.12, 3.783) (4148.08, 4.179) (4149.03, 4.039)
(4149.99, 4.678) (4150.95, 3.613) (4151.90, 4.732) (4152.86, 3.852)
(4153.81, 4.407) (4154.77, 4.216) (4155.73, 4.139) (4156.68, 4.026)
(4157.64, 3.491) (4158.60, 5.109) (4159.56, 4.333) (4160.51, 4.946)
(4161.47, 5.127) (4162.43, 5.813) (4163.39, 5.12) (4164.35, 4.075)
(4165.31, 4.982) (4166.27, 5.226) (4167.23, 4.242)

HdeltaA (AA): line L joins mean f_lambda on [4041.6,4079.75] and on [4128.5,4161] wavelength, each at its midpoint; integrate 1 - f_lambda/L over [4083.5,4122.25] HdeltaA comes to 0.6 AA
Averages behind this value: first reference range 4.25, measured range 4.2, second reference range 4.28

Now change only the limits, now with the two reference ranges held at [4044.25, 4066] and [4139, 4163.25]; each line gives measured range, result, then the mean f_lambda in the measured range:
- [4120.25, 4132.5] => -0.1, 4.45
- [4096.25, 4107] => 1.3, 3.85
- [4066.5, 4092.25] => 0.3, 4.27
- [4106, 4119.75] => 0.5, 4.25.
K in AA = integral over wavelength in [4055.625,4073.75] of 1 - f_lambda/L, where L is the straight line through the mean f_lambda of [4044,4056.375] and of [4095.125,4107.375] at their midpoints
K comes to 0.64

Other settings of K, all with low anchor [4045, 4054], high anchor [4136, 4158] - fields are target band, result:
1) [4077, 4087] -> 0.5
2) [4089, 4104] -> 1.3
